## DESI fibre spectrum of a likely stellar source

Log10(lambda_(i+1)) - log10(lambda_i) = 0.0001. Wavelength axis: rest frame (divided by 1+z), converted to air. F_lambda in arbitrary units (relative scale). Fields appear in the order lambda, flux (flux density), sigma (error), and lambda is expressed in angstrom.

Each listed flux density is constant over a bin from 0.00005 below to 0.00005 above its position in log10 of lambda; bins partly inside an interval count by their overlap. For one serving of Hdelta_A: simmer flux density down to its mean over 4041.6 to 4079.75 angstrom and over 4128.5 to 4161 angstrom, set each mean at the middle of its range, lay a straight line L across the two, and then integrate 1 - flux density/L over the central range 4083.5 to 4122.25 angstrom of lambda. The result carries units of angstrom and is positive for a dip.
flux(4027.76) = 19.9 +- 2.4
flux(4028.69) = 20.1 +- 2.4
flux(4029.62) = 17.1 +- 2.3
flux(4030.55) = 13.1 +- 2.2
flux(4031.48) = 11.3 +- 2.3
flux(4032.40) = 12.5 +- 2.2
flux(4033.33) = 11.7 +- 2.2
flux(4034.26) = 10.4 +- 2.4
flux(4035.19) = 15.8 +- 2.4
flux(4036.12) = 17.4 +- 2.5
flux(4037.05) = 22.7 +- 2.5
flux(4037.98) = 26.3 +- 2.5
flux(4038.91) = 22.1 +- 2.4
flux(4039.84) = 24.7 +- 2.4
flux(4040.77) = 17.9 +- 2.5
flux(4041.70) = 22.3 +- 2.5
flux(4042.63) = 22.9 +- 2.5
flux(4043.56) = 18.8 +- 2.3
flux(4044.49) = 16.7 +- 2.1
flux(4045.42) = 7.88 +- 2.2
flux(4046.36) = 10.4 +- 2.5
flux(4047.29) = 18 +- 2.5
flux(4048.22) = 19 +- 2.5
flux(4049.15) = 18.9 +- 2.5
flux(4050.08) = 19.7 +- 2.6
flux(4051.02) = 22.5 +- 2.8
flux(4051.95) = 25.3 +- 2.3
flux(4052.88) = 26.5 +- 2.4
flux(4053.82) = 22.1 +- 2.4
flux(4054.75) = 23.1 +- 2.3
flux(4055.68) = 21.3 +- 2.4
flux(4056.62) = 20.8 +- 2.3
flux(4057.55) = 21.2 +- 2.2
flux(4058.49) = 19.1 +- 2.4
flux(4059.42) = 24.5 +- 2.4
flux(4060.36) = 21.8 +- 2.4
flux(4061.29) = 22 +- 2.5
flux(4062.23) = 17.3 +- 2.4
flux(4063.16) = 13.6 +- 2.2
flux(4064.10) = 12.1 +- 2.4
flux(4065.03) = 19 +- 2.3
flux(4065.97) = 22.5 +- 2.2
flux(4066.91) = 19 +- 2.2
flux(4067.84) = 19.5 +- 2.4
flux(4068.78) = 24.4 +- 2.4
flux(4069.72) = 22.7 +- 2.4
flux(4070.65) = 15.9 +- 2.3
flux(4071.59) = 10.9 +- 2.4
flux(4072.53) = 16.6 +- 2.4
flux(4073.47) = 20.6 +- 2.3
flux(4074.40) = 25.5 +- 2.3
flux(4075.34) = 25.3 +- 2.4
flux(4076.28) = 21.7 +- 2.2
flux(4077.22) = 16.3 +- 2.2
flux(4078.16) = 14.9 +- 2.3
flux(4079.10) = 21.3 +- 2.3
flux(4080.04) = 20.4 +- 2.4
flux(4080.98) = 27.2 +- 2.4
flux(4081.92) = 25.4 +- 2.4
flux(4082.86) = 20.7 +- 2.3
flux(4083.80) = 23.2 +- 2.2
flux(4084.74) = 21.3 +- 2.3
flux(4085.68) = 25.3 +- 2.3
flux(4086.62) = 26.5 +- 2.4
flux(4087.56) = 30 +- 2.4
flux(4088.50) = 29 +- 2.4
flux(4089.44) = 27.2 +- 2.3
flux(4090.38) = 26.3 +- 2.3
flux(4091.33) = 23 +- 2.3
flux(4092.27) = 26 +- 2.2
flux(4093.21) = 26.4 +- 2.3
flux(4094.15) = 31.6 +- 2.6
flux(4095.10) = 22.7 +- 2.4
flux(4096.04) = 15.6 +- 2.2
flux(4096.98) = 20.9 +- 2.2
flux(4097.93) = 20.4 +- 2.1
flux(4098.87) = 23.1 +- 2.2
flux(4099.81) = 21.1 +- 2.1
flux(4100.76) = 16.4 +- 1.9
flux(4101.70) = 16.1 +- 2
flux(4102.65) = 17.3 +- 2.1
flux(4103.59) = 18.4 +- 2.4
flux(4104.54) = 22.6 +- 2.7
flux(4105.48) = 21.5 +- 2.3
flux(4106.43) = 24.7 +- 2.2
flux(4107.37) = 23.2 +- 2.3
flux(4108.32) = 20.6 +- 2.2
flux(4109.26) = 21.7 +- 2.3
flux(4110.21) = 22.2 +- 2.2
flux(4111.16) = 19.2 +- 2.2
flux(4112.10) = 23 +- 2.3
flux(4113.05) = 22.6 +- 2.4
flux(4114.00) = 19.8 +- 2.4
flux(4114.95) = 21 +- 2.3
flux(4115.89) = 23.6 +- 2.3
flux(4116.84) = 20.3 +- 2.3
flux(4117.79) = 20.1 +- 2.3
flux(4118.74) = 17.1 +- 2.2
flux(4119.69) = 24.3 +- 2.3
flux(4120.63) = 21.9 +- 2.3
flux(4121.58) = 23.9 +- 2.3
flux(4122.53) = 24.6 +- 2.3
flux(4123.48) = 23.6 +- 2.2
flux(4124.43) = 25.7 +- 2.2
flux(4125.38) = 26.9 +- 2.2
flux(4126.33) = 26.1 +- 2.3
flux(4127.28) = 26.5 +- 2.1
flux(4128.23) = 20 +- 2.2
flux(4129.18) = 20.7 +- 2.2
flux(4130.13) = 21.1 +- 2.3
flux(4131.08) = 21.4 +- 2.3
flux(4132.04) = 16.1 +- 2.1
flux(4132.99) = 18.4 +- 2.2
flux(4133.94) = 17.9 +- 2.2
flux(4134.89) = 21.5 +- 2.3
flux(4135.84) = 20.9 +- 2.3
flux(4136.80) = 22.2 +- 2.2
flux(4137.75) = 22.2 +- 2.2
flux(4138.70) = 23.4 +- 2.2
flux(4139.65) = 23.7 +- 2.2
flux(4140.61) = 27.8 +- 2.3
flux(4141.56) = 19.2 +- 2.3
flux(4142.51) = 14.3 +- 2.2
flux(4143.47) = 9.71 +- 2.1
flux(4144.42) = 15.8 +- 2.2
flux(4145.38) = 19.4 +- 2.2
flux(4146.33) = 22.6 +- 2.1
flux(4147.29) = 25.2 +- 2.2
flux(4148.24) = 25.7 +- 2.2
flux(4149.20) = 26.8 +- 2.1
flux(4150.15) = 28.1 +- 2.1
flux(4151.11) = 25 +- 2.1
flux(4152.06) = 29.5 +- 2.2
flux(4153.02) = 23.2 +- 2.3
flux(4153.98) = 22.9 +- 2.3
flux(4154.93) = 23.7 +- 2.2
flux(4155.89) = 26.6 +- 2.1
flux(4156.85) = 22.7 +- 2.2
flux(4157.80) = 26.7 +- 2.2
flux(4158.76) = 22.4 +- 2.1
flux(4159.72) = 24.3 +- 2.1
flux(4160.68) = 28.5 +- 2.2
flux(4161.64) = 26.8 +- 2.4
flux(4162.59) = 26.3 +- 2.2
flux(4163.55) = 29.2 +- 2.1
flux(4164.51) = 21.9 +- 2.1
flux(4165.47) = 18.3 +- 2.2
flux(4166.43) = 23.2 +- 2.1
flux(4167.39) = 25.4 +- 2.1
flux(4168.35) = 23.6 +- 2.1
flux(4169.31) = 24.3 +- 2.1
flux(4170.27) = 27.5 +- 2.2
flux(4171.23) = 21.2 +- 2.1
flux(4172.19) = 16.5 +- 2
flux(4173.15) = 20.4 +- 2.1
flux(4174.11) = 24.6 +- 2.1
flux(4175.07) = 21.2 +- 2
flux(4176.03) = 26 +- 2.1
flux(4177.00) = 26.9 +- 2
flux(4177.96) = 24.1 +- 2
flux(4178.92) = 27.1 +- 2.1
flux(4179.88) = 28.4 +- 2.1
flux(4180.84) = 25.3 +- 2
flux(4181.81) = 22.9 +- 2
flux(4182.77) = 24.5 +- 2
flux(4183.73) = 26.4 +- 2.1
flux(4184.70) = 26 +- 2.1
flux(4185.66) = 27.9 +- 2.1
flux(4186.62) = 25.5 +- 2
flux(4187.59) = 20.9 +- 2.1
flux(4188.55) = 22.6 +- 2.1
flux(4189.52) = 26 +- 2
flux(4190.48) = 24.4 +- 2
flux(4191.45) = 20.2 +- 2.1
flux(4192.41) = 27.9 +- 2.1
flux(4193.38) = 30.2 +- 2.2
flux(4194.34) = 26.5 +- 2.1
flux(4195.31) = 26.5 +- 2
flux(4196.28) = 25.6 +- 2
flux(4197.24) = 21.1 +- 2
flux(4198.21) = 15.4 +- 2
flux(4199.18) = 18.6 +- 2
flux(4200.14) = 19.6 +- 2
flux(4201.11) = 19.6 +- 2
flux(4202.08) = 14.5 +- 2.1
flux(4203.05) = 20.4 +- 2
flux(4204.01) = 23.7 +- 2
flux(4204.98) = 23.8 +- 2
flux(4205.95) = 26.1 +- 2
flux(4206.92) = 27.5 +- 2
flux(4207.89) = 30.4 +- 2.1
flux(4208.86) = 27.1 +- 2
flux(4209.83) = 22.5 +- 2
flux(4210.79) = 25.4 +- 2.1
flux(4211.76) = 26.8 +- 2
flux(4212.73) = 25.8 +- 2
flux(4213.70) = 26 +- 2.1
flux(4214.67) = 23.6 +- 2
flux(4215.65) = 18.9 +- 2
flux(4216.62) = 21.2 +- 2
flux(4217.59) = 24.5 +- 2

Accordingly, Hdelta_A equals -2.88 angstrom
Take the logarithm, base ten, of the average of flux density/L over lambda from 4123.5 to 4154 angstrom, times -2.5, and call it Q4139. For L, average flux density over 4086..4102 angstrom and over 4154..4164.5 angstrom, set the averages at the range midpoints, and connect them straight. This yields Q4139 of 0.13 mag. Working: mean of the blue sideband 23.8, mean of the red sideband 25.4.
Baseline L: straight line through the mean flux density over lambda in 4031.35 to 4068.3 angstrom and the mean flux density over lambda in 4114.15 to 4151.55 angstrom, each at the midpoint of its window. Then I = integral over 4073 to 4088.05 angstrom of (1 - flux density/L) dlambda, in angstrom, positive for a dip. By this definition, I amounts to -2.0 angstrom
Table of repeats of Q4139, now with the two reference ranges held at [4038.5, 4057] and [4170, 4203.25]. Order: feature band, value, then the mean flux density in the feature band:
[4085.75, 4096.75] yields -0.21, 25.7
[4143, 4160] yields -0.03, 23.3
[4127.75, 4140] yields 0.07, 20.7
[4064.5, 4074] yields 0.08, 19.1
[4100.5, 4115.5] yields 0.04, 20.7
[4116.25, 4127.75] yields -0.07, 23.4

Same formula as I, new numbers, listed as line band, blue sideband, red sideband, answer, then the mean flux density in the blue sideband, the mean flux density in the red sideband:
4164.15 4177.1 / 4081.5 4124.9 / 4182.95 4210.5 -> 0.4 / 22.6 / 23.8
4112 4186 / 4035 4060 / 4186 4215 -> -1.6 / 20.3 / 23.8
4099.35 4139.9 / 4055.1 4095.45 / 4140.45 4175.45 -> 2.0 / 21.9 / 23.2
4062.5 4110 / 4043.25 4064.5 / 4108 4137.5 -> -2.5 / 19.3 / 21.8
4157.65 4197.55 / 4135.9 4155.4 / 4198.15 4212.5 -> -3.3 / 22.5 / 23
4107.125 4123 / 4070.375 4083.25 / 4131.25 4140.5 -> -0.7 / 20.2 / 21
